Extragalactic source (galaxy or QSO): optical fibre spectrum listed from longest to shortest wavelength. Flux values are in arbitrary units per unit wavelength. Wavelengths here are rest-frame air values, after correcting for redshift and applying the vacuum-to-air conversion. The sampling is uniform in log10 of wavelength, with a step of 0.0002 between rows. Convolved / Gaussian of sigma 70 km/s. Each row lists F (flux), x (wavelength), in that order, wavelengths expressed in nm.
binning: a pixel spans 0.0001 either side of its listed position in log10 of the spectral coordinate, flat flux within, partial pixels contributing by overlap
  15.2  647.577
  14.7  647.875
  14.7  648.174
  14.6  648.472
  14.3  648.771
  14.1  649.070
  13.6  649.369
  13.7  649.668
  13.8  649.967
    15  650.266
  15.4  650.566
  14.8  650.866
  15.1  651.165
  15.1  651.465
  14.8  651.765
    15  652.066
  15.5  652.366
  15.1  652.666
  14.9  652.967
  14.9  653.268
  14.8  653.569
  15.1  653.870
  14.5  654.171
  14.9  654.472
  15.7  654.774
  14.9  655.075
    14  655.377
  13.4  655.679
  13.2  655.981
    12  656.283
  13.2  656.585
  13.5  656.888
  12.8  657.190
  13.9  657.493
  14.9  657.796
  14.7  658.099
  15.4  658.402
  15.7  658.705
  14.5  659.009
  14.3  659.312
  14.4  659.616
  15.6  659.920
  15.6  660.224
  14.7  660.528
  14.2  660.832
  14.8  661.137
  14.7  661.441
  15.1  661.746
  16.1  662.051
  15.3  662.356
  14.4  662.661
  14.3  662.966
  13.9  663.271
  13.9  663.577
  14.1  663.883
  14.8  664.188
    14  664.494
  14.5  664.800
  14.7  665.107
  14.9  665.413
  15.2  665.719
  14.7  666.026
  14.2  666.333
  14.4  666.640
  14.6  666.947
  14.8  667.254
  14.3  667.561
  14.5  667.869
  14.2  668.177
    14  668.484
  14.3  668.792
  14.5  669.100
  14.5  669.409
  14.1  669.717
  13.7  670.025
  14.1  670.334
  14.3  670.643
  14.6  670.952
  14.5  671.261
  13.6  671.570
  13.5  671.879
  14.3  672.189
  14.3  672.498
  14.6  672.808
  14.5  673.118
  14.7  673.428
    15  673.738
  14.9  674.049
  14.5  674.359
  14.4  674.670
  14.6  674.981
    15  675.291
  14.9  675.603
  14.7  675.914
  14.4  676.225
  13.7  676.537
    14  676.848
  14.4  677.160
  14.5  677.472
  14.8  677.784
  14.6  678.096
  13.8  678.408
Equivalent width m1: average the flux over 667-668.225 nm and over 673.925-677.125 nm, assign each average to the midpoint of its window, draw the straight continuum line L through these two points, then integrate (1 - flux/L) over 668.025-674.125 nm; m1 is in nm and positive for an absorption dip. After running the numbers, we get 0.08 nm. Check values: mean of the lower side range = 14.5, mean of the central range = 14.3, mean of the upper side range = 14.5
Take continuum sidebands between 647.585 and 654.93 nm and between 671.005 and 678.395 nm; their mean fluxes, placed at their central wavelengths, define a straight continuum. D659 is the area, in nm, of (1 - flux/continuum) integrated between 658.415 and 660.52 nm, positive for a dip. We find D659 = -0.05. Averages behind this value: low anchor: 14.8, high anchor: 14.4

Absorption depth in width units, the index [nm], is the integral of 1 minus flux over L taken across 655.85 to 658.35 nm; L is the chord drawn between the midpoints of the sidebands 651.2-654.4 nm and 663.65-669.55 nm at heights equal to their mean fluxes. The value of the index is 0.20 nm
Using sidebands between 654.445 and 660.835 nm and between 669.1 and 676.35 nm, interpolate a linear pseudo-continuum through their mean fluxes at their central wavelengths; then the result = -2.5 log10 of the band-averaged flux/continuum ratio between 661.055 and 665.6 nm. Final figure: -0.02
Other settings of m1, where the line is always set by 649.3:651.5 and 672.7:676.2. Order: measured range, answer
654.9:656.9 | 0.15 nm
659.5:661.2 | -0.03 nm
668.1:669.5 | 0.04 nm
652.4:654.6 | -0.05 nm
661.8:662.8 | -0.04 nm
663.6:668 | 0.04 nm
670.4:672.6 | 0.08 nm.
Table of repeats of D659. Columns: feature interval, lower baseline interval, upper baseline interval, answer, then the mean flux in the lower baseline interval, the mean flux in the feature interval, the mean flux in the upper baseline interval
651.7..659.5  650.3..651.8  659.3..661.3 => 0.26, 15.1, 14.4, 14.8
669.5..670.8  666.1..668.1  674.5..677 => 0.04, 14.5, 14.1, 14.5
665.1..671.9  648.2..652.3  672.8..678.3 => 0.09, 14.6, 14.4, 14.6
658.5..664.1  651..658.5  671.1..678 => -0.12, 14.4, 14.8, 14.4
